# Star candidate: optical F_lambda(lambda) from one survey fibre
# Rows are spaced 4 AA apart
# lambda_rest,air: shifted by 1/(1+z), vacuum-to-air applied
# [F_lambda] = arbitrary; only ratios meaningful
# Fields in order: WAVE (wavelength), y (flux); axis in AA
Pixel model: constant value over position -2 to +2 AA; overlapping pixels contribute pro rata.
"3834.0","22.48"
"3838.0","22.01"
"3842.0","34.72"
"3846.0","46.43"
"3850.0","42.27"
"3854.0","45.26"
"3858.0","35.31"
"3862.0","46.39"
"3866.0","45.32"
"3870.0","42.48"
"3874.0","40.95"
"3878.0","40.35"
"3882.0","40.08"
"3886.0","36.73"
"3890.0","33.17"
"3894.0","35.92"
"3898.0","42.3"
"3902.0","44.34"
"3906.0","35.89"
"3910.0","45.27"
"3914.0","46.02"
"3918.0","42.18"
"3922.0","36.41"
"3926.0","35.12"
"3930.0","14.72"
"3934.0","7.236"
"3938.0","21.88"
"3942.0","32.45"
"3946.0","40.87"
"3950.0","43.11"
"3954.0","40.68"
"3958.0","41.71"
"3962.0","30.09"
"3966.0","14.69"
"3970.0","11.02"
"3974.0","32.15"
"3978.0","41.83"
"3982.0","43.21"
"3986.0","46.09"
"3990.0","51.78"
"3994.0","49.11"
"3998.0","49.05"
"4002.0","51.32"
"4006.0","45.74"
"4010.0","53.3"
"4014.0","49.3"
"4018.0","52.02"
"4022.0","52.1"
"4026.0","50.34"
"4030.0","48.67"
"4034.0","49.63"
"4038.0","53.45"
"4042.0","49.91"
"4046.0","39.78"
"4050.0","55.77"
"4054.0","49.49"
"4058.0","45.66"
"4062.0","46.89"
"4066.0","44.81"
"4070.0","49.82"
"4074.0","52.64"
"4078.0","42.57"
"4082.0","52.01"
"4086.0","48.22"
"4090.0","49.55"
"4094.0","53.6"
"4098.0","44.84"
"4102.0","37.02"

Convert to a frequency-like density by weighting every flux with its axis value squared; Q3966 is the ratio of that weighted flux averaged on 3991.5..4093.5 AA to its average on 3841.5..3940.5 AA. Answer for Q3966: 1.42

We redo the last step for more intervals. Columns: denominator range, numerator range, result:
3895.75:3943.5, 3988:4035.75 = 1.56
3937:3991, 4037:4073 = 1.44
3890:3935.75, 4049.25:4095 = 1.51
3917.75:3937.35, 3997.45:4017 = 2.05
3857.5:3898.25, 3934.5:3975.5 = 0.78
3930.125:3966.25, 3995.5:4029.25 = 1.72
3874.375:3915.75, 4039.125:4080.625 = 1.30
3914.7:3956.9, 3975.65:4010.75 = 1.52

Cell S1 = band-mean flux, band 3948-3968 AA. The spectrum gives 34.1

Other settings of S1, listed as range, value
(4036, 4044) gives 51.7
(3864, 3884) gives 41.8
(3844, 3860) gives 42.3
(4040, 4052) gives 48.5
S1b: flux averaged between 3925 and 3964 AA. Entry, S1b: 30.7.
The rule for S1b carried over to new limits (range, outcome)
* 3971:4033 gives 47.2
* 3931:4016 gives 37.7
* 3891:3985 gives 34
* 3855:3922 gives 40.7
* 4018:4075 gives 49.2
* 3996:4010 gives 49.4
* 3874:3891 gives 38.2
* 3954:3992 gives 35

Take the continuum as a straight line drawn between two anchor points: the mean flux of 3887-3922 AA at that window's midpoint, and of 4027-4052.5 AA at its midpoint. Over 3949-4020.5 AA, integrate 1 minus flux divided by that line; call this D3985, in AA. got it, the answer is 7.0 AA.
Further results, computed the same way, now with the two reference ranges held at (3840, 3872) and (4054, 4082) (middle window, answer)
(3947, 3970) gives 6.39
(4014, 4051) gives -2.61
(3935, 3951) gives 4.37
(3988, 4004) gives -1.58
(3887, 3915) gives 2.15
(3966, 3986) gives 6.01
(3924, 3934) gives 5.15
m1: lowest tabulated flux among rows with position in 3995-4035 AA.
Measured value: 45.74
